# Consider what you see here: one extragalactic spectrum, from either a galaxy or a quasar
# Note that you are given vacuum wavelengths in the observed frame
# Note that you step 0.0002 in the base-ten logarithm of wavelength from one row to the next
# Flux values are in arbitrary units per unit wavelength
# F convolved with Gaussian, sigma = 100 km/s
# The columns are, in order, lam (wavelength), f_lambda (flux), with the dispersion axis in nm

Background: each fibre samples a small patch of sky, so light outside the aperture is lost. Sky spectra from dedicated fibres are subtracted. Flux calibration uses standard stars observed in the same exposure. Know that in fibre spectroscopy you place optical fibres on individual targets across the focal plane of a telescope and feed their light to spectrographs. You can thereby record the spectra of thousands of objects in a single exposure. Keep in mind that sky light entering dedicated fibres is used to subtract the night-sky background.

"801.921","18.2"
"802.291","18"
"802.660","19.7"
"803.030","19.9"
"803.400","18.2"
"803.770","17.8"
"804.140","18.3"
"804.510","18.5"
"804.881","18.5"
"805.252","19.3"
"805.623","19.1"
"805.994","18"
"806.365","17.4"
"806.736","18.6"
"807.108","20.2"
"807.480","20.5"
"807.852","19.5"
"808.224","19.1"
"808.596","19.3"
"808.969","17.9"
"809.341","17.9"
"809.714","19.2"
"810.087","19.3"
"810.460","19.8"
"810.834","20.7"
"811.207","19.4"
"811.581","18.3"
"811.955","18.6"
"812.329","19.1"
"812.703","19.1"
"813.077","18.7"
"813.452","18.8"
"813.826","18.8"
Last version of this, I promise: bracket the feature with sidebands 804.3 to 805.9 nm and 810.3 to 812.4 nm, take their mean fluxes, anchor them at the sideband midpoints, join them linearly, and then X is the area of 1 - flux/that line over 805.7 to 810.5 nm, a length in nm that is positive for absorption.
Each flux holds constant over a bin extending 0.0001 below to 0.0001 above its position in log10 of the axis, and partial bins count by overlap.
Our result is 0.02 nm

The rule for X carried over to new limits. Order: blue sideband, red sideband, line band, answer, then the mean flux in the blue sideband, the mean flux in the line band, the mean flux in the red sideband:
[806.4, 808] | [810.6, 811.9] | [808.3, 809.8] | 0.07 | 19.5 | 18.6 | 19.4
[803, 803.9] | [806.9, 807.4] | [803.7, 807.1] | 0.15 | 18.5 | 18.5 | 20.2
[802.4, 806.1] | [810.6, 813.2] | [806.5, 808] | -0.06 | 18.7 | 19.6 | 19.1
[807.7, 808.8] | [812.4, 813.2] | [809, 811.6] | -0.01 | 19.3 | 19.2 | 19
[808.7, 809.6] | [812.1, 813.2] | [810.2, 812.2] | -0.08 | 18.1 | 19.3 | 19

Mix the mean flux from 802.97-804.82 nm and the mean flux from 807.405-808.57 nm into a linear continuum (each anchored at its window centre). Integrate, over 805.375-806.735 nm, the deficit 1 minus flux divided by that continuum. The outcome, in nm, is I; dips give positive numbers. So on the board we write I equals 0.05 nm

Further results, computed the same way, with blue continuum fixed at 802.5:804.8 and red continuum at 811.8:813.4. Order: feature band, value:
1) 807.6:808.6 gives -0.03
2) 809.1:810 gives 0.01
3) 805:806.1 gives -0.01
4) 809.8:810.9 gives -0.06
